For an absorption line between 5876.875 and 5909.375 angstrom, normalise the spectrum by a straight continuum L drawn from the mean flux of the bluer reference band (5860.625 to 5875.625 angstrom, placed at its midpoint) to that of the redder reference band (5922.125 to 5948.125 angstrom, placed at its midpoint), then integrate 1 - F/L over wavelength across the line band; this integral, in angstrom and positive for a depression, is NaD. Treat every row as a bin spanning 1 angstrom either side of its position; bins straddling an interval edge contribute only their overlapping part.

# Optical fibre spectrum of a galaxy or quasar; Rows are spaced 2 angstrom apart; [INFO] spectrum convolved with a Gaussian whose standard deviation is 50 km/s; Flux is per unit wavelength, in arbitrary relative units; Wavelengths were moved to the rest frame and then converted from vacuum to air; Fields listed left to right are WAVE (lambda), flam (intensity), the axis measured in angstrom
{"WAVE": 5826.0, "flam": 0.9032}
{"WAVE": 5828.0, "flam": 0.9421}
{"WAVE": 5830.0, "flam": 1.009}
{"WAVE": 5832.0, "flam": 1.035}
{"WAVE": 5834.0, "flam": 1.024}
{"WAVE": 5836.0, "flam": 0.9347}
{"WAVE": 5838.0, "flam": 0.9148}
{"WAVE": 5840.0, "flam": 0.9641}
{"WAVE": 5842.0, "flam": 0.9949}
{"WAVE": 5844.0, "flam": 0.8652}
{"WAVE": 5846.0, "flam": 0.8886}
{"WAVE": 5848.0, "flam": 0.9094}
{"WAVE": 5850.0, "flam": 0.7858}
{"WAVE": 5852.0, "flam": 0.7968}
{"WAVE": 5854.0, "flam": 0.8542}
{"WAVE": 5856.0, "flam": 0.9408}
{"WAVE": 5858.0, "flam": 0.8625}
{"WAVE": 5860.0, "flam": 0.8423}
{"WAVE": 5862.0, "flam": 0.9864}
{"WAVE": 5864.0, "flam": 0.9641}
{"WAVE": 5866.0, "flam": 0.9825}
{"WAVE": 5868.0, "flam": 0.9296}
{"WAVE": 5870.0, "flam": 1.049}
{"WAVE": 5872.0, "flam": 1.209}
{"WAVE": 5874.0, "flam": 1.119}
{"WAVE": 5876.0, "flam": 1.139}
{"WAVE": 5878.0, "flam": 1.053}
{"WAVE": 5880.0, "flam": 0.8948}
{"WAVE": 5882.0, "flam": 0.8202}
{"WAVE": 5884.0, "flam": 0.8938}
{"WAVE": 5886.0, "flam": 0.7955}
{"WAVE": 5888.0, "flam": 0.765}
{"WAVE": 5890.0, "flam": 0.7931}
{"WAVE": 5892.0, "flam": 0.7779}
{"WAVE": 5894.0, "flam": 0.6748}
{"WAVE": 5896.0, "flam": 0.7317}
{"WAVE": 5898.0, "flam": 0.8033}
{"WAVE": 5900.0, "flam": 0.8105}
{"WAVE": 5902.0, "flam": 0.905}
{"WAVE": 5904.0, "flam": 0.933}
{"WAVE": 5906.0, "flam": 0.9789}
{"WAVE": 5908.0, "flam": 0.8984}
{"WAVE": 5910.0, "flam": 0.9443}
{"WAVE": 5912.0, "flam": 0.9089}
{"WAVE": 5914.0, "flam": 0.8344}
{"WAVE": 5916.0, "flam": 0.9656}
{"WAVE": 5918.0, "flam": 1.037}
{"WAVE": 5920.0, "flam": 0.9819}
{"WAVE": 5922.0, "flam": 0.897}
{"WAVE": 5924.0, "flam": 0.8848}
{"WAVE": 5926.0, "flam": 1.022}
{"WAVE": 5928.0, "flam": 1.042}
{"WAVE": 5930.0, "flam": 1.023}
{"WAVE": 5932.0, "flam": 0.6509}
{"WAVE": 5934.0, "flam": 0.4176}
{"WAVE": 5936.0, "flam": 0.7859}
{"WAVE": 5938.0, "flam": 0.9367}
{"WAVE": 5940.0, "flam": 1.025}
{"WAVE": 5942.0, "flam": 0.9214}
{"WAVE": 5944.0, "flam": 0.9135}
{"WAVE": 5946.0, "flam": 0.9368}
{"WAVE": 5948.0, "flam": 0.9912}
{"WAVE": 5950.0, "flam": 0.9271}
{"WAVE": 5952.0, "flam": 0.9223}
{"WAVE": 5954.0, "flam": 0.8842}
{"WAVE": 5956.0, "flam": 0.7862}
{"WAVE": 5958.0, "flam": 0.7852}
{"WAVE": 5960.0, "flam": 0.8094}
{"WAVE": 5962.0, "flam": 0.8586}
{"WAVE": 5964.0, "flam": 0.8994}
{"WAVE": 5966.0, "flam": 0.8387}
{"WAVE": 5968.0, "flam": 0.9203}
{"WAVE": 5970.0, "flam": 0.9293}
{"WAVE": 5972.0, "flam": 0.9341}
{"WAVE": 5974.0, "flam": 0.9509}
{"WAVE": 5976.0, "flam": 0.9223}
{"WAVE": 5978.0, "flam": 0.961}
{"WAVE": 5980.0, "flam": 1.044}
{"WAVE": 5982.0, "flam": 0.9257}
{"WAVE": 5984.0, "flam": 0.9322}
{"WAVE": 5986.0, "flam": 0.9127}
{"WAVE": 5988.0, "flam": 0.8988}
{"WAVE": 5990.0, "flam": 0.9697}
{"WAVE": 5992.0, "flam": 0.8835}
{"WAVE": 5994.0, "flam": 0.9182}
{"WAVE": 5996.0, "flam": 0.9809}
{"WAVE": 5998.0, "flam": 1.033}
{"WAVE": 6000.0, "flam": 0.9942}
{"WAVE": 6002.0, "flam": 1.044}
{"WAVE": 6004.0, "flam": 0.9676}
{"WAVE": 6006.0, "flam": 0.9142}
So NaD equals 4.3 angstrom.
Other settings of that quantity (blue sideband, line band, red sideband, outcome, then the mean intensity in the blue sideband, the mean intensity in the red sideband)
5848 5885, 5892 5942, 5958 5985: 2.9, 0.95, 0.912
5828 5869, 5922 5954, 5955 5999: 0.8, 0.925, 0.913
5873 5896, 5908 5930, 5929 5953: -2.0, 0.878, 0.871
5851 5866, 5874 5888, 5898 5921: -0.4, 0.898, 0.922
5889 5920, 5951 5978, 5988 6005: 1.5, 0.87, 0.969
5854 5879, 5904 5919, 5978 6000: 0.7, 1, 0.952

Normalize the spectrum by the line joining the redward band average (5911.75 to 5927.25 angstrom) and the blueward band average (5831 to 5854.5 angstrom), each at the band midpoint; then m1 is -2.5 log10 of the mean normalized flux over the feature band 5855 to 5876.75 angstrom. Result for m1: -0.09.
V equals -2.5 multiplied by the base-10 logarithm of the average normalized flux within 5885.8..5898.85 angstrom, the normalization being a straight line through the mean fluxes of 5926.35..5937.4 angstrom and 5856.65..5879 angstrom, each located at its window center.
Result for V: 0.22 mag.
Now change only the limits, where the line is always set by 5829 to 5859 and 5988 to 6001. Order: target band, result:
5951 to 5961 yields 0.135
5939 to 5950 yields -0.011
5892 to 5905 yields 0.157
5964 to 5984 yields 0.022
